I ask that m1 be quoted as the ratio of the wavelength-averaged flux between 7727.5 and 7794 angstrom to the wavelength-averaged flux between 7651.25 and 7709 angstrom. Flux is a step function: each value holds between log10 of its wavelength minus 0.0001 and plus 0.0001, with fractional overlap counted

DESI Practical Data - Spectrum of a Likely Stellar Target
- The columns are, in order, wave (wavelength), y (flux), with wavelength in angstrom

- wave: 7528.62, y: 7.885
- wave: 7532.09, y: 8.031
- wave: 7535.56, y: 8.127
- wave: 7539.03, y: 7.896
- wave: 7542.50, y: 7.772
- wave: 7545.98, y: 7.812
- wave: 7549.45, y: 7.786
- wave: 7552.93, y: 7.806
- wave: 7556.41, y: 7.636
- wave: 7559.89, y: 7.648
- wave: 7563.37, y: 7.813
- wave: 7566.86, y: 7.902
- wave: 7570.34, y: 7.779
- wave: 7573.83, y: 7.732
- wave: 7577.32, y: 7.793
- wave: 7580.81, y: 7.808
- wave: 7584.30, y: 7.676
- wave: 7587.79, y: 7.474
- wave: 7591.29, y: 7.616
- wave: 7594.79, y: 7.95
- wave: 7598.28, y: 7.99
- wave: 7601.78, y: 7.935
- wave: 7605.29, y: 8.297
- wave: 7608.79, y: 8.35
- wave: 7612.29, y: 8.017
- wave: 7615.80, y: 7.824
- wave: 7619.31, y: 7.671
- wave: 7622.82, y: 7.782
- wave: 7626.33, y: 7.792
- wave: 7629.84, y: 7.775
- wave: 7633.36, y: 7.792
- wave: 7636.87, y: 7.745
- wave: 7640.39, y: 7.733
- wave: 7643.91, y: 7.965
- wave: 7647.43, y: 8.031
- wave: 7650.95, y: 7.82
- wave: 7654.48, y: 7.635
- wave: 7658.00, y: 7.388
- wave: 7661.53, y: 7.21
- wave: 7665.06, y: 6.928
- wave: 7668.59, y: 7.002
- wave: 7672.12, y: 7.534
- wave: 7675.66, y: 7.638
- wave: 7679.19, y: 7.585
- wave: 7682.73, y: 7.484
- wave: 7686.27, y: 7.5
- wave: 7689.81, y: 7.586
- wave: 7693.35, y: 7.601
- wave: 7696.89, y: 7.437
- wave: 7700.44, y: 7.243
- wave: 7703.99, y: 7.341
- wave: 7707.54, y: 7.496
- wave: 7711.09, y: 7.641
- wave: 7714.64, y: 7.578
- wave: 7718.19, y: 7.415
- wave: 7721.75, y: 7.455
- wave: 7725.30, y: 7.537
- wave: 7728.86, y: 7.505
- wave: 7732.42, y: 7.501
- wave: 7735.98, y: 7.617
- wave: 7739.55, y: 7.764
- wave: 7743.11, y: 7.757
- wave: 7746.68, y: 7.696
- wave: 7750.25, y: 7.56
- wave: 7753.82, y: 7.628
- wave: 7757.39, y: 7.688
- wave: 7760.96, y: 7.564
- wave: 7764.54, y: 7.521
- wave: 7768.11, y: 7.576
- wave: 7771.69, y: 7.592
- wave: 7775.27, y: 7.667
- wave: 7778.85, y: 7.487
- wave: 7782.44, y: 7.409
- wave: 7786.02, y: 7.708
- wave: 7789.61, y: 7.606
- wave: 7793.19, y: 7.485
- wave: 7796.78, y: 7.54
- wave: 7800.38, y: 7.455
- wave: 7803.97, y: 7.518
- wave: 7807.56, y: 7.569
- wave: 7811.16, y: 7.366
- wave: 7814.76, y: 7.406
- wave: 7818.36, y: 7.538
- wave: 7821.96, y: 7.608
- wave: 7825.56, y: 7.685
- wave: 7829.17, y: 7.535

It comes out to 1.0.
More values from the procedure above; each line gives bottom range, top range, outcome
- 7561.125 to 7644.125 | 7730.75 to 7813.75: 0.97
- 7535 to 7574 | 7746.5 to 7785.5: 0.97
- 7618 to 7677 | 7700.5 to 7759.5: 0.99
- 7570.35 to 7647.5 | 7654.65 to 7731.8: 0.95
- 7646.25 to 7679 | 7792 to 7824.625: 1.01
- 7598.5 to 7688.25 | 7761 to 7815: 0.98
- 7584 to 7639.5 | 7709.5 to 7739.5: 0.96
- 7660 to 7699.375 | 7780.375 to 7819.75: 1.01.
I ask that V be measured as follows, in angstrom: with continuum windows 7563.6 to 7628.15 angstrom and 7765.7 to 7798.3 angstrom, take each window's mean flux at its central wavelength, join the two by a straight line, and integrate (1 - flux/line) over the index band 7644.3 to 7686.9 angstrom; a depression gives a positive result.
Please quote 1.4 angstrom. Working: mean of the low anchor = 7.85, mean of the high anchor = 7.56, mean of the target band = 7.49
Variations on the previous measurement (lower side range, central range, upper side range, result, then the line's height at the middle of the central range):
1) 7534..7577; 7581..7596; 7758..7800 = 0.2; 7.77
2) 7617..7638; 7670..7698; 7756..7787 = 0.5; 7.69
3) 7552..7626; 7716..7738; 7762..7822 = 0.3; 7.63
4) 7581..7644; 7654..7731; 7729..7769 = 2.8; 7.72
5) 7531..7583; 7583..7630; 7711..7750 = -0.7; 7.75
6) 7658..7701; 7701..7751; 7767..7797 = -0.5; 7.47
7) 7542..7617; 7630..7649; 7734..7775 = -0.2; 7.77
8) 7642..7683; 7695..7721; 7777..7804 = 0.2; 7.52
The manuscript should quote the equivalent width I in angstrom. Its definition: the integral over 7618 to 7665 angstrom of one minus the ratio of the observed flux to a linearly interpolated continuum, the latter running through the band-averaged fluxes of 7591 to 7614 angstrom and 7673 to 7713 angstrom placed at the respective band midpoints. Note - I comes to 0.75 angstrom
